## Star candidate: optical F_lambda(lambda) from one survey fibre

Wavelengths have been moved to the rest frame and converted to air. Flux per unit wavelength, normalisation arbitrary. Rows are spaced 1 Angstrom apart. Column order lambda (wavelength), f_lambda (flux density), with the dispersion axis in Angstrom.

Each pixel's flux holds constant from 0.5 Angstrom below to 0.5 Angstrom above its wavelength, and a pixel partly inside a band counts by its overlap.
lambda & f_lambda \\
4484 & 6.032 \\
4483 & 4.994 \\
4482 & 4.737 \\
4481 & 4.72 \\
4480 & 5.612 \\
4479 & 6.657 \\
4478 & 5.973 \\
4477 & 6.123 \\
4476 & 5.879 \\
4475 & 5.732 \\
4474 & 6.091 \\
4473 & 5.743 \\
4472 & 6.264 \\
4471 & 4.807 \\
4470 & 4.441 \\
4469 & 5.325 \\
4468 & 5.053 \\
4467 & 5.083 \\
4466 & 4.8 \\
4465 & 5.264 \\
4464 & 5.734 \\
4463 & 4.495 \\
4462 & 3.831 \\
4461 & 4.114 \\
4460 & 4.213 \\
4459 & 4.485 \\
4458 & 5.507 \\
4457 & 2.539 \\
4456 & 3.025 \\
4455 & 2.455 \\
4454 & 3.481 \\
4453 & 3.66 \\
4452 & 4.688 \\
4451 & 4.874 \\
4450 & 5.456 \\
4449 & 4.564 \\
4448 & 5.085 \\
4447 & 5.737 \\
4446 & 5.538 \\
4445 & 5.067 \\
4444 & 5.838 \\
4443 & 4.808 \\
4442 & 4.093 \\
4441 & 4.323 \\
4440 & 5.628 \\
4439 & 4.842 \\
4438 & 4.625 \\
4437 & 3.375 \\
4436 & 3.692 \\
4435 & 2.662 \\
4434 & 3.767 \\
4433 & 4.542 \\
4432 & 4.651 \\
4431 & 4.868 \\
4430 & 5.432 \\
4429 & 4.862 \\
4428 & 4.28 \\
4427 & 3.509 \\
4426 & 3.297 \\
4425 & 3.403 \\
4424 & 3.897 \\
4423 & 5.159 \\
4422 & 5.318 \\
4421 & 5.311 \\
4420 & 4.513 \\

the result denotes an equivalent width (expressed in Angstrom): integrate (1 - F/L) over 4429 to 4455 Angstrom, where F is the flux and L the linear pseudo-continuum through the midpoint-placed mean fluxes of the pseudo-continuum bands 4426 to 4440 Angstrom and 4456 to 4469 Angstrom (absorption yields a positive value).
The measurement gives -1.4 Angstrom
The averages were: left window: 4.25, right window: 4.56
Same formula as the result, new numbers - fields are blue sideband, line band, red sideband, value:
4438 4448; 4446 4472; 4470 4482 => 3.9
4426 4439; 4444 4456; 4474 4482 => 0.4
